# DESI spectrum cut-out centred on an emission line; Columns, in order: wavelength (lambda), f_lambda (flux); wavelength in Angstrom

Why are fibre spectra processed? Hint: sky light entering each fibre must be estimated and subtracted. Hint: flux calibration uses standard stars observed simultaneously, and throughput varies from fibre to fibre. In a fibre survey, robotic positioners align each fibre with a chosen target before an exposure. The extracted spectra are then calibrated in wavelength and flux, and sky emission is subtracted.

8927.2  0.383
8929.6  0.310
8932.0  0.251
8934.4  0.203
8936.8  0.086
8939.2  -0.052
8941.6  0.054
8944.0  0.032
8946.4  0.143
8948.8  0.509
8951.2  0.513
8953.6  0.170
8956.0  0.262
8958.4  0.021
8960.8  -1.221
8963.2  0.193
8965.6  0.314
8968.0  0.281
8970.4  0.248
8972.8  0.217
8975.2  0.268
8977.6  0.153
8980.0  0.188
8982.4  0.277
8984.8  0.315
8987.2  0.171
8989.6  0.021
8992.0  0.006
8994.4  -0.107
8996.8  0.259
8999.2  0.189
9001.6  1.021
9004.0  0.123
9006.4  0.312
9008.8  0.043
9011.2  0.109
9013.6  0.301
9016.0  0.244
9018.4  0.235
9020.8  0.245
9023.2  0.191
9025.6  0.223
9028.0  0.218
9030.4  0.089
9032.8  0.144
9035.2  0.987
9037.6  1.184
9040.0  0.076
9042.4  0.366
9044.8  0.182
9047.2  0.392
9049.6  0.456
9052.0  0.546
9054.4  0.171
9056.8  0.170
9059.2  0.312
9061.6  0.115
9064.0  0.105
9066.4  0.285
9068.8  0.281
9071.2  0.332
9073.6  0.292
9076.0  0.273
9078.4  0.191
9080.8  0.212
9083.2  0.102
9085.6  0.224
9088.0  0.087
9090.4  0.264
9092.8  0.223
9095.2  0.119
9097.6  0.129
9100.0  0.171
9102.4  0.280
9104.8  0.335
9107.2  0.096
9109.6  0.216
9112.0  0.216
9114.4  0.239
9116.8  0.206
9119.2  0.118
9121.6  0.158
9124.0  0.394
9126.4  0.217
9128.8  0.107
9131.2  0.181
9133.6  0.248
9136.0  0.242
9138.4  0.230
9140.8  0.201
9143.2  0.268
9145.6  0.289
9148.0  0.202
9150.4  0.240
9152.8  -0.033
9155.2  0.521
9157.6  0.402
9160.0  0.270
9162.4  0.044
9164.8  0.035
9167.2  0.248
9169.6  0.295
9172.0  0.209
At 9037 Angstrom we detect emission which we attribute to [O III]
